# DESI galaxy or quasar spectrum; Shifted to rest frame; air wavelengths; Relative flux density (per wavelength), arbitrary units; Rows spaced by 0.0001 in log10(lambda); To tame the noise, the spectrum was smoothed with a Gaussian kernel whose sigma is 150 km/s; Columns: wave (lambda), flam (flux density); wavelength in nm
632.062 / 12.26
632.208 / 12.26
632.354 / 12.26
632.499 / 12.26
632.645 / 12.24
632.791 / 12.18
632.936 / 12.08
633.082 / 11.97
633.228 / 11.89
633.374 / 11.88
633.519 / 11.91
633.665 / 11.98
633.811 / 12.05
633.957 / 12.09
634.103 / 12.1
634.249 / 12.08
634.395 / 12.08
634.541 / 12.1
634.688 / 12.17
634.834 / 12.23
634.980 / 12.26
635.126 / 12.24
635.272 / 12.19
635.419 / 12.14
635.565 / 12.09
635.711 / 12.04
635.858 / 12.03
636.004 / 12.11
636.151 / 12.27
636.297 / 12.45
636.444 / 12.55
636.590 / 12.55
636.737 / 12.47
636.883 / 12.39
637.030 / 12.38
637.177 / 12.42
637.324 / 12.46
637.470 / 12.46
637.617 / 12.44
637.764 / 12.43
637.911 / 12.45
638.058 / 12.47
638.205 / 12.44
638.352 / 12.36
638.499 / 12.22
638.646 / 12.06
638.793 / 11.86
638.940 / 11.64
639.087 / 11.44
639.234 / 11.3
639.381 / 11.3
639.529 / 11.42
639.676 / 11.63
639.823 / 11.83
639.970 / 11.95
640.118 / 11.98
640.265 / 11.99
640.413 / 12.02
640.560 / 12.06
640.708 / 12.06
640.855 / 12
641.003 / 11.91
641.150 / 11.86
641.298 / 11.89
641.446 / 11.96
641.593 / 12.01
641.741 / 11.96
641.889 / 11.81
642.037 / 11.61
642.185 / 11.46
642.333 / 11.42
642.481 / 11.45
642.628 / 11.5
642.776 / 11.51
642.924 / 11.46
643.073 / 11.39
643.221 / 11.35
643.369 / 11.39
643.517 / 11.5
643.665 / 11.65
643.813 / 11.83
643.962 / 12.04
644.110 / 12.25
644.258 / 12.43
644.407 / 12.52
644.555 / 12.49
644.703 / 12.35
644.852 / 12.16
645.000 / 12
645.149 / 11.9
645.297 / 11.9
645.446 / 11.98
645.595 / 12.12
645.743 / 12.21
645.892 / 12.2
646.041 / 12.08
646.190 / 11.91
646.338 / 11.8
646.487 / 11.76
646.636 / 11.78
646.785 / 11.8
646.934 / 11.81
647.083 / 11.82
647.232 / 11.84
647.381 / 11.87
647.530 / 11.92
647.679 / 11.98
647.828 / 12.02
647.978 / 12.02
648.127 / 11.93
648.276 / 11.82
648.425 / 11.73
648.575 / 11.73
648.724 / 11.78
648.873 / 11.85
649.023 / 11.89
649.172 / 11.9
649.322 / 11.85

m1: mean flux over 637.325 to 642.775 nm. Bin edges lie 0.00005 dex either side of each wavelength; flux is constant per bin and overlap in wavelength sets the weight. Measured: 11.9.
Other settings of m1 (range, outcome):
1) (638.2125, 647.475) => 11.9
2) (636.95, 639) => 12.3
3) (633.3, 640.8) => 12.1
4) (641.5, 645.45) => 11.8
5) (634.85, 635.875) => 12.2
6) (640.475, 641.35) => 12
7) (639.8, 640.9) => 12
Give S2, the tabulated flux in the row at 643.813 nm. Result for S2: 11.83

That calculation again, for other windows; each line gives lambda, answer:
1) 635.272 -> 12.19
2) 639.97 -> 11.95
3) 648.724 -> 11.78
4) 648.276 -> 11.82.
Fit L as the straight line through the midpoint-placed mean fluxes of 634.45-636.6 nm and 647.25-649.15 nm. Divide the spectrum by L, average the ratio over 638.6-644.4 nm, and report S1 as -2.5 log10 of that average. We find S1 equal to 0.03 mag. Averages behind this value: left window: 12.2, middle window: 11.8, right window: 11.9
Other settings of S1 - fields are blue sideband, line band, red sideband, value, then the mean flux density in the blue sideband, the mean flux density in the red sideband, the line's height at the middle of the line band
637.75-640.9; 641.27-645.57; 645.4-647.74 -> 0.01 mag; 11.9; 11.9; 11.9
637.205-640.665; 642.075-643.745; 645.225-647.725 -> 0.05 mag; 12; 11.9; 12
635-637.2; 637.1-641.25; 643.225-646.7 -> 0.02 mag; 12.3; 12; 12.2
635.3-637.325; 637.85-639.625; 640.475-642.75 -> 0.01 mag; 12.3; 11.8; 12.1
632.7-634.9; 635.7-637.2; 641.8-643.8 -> -0.04 mag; 12.1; 11.5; 11.9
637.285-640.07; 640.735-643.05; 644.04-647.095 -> 0.03 mag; 12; 12.1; 12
